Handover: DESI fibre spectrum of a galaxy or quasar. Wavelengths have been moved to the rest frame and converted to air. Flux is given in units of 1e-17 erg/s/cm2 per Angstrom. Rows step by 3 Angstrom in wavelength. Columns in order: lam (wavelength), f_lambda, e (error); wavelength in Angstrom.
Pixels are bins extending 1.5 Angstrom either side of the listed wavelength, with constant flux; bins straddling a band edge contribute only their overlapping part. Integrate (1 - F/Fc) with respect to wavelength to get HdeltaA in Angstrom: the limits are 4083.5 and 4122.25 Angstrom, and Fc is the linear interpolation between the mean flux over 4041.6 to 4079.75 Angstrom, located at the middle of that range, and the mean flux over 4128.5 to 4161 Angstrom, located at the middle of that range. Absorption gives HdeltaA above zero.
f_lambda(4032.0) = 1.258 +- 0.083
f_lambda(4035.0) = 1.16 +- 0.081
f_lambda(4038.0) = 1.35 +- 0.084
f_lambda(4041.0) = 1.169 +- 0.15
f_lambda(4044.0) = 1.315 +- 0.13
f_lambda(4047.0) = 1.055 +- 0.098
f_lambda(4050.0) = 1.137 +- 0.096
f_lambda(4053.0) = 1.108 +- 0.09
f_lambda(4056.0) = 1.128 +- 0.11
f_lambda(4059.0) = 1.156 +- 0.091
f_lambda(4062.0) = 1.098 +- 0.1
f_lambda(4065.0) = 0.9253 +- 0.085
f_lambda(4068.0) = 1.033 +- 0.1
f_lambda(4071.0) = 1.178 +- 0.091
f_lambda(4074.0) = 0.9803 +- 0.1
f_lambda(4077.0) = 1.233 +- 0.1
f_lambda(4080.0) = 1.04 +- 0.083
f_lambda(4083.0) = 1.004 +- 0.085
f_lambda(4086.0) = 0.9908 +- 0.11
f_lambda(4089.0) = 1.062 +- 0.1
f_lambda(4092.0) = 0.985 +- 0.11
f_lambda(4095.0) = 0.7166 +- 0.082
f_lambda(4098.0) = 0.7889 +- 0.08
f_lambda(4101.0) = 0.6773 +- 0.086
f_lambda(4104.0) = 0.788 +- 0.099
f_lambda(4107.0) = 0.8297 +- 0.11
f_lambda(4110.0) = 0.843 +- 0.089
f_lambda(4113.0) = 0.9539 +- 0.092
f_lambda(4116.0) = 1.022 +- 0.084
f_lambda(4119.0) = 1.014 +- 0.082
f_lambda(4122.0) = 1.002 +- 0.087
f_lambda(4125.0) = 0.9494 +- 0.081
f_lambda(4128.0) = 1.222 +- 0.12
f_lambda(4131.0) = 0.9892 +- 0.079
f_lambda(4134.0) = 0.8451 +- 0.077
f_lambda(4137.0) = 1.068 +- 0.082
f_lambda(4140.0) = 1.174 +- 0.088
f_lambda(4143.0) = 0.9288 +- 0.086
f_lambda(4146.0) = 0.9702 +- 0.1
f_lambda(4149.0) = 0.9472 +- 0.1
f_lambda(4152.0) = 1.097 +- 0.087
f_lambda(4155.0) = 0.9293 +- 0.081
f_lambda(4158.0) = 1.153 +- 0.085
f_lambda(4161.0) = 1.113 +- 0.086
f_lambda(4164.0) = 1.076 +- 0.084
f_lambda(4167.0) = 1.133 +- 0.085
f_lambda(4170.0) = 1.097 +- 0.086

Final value 6.1 Angstrom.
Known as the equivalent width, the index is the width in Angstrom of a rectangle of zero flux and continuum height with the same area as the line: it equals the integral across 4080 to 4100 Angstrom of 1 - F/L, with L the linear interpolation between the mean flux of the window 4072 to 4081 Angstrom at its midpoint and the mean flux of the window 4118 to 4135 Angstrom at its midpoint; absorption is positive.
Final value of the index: 2.7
